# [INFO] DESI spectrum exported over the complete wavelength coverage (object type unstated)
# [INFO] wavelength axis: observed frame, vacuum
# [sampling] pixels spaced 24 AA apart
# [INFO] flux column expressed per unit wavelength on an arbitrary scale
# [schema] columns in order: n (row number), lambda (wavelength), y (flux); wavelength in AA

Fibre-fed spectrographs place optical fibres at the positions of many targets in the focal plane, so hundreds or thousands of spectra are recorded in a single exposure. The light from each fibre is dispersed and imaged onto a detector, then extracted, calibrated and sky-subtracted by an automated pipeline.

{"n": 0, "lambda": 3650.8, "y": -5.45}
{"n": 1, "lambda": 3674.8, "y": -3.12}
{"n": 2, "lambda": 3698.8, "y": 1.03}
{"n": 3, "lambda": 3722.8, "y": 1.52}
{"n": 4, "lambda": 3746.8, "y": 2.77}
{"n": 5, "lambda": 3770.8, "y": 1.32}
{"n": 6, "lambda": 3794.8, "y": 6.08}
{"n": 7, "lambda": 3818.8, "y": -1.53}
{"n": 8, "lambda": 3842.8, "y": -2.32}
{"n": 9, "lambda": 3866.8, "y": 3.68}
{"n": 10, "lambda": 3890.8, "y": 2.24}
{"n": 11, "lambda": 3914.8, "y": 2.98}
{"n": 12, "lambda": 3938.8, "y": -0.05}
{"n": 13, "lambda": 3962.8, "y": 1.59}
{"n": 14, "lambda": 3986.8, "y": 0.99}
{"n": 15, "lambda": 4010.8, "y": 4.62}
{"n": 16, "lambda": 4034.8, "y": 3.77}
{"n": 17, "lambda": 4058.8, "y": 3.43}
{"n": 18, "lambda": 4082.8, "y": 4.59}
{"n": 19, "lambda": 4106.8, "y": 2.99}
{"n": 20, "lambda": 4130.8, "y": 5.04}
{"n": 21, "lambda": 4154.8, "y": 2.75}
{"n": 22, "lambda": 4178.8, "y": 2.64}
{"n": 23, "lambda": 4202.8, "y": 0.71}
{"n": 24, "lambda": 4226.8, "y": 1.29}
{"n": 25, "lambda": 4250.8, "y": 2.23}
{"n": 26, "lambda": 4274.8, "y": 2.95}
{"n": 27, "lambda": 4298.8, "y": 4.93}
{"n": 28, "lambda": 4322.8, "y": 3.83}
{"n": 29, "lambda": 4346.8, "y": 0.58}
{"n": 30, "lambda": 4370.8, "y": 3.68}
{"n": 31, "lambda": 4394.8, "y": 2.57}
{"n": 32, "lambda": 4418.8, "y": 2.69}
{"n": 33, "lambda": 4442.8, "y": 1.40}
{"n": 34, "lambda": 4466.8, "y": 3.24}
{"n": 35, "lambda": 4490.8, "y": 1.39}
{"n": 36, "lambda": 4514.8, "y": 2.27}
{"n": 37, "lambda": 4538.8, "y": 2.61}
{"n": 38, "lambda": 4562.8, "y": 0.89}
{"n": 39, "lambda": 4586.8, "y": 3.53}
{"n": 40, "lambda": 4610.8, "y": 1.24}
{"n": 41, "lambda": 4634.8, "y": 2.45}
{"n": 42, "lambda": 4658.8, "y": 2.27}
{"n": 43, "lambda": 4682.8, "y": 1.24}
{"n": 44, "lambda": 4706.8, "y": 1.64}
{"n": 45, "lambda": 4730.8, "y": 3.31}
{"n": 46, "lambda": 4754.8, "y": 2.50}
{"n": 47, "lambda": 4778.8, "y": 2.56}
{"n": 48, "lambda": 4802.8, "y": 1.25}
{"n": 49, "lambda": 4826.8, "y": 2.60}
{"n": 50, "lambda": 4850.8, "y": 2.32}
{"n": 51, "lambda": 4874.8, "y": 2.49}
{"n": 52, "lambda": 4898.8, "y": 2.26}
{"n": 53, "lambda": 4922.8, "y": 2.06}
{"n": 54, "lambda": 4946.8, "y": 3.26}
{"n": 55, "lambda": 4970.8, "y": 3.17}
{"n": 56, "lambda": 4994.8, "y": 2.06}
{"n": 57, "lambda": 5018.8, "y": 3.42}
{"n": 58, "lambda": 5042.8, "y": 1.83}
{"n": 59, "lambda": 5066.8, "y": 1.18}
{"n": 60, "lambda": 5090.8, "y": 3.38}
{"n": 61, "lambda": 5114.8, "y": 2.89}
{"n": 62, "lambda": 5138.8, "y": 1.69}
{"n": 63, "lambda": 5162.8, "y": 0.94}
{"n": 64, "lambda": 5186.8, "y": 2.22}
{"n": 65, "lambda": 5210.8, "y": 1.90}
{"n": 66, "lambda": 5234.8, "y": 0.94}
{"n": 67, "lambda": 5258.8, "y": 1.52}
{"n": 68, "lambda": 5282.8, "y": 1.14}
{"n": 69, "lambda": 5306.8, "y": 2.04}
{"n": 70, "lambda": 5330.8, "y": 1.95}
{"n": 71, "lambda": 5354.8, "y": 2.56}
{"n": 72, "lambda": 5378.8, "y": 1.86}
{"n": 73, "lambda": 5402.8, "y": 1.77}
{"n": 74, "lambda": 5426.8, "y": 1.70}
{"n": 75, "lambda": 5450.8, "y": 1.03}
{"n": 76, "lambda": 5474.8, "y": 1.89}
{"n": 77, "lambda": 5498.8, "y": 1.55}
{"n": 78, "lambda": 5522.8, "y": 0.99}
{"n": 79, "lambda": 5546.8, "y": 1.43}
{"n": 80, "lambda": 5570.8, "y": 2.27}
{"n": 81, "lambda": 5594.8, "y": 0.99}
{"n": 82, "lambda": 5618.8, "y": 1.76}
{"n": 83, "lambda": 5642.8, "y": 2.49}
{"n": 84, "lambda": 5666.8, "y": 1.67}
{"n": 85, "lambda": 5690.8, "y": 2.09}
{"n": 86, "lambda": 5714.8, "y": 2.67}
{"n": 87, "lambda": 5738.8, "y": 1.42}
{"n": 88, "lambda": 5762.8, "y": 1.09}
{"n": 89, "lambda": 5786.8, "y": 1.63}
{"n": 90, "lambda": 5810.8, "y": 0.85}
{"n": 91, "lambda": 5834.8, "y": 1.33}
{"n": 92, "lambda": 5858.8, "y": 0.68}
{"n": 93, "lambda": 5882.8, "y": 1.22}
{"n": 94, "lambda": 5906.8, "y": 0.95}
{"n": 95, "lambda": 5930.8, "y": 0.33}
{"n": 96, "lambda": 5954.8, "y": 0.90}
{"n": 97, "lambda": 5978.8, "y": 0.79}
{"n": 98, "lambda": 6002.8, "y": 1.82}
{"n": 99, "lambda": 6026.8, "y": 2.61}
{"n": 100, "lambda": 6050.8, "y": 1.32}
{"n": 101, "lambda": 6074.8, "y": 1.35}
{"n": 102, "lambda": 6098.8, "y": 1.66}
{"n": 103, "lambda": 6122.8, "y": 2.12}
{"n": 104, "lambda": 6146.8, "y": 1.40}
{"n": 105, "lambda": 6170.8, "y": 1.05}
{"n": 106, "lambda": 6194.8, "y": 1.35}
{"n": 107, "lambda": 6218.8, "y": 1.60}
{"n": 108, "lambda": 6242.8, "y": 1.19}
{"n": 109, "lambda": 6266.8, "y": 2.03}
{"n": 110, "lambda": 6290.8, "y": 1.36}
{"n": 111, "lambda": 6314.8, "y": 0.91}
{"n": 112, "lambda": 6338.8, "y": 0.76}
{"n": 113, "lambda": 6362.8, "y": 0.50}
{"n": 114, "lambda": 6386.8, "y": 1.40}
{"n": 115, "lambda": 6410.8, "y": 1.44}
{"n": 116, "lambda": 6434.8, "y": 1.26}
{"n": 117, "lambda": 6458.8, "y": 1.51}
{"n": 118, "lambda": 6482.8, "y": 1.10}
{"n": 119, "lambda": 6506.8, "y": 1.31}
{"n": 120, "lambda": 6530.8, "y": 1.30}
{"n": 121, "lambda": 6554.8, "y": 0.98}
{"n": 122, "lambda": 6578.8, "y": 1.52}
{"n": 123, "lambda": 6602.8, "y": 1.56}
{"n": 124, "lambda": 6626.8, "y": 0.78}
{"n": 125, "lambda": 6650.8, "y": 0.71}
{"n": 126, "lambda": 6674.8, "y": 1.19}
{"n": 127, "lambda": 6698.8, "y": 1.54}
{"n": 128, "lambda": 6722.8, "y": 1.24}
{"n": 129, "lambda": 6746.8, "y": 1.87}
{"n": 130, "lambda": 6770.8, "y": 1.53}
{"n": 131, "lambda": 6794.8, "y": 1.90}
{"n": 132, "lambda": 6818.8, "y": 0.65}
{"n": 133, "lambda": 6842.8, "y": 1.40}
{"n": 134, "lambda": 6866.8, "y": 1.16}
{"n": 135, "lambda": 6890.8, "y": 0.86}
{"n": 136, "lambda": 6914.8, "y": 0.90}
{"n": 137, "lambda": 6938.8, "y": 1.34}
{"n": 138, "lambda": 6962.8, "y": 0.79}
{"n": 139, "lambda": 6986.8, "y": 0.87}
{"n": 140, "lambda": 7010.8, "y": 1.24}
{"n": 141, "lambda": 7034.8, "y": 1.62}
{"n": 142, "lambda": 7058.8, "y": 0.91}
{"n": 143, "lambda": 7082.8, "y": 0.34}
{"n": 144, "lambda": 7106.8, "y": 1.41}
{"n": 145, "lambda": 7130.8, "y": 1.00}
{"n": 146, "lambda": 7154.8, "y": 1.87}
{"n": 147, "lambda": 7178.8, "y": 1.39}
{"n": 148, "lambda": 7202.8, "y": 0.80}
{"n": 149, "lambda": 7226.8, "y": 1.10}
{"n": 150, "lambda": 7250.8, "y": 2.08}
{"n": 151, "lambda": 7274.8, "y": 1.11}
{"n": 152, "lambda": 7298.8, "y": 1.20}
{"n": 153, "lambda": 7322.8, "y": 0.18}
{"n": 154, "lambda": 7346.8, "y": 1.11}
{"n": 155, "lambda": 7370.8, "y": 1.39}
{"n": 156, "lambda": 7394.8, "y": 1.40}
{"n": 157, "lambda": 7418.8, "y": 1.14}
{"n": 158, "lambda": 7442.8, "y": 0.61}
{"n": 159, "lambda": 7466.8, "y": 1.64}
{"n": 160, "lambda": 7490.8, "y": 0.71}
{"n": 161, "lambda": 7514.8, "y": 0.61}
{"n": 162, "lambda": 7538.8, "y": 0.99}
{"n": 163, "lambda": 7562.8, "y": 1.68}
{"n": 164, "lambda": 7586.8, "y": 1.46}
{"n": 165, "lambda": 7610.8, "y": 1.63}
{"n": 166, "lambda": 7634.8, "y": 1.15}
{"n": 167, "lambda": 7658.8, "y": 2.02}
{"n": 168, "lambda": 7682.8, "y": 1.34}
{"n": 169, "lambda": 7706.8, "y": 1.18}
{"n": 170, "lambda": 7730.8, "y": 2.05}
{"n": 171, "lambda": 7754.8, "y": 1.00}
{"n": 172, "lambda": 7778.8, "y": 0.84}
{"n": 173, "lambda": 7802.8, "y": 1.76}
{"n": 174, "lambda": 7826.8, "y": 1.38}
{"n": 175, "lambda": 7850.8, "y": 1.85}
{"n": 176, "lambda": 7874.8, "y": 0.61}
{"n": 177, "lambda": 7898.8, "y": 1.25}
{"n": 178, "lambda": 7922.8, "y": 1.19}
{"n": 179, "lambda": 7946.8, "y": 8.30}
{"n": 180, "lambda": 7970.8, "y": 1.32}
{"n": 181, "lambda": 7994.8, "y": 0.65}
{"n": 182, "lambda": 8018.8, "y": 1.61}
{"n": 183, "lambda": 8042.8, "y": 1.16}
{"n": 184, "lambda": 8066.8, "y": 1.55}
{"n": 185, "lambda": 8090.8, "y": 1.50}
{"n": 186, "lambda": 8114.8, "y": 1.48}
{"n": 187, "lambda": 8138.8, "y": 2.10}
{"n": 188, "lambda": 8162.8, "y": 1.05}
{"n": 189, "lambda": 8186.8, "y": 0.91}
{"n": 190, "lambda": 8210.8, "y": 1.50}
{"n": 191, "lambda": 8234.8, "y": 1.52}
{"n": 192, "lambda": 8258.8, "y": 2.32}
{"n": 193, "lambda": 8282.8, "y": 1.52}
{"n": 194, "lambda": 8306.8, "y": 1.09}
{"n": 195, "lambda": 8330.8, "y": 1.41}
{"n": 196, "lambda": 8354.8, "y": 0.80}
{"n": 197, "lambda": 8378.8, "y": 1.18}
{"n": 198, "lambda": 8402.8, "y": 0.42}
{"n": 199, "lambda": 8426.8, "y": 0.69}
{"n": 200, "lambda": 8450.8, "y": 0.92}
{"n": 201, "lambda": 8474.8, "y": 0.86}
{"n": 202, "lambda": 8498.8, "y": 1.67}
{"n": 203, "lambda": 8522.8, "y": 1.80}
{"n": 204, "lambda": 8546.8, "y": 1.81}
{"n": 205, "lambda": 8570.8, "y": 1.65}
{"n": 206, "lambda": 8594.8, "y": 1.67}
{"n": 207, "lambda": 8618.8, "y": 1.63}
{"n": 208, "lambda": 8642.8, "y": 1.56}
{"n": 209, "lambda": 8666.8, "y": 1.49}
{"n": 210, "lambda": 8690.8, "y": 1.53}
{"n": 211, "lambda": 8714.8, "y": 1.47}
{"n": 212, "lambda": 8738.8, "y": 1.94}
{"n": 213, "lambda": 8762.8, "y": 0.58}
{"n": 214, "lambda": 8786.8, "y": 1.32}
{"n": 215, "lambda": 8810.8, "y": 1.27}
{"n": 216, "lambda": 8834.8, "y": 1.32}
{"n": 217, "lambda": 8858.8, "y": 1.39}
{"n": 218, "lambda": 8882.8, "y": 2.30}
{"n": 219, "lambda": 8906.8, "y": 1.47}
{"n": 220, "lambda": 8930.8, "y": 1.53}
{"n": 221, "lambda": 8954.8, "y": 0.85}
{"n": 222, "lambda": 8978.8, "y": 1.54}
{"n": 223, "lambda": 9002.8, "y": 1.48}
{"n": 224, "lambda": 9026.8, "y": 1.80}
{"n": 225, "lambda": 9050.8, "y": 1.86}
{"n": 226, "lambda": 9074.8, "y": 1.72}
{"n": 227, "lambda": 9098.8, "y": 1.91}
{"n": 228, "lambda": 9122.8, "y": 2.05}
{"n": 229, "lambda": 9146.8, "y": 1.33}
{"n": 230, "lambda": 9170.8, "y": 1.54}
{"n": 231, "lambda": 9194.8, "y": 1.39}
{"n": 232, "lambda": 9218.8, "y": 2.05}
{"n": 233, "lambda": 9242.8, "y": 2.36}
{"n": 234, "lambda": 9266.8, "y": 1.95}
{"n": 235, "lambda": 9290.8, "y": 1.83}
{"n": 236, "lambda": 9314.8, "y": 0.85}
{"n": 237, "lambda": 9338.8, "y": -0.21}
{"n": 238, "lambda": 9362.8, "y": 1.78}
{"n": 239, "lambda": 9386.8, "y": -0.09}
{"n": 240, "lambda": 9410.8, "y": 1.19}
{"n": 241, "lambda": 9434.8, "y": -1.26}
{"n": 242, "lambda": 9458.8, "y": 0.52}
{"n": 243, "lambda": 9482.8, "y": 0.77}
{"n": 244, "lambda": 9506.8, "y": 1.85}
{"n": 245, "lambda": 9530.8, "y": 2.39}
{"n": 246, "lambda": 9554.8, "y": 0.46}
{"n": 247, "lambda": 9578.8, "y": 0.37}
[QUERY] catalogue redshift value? 1.131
